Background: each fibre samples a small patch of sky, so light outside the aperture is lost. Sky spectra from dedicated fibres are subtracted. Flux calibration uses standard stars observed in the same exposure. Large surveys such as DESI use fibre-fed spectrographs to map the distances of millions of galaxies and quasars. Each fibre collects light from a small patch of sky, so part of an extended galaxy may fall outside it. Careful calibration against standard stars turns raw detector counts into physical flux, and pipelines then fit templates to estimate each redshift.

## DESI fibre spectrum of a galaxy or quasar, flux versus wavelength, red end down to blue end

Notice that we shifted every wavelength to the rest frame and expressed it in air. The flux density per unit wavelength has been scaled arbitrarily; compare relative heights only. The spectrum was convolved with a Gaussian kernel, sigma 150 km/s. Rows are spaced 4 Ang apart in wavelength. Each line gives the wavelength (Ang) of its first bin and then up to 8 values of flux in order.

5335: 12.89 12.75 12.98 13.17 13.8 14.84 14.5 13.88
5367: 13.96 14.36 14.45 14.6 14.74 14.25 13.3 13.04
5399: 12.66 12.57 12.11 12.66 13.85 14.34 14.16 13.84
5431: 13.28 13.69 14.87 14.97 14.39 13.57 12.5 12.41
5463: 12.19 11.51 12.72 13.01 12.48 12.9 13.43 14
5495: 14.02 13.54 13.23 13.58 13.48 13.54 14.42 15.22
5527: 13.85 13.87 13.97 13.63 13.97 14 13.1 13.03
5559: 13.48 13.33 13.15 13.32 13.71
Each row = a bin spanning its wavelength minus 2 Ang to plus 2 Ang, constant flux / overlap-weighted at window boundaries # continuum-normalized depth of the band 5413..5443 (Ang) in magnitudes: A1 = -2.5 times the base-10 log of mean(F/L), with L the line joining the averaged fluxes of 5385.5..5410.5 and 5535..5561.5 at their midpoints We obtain -0.08 mag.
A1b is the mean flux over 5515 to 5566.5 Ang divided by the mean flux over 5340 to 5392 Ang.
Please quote 0.98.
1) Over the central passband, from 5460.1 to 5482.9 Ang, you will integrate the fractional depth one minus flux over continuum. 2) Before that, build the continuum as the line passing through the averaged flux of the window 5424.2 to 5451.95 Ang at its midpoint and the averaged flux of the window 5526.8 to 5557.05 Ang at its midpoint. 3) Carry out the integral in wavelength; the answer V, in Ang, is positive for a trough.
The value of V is 2.5 Ang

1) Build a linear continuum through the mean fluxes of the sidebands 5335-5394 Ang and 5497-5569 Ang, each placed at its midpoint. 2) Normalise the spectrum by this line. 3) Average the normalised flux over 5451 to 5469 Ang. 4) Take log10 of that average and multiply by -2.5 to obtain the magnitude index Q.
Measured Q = 0.12 mag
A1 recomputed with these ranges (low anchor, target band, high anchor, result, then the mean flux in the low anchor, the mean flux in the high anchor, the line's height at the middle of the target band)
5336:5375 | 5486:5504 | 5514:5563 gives 0.01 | 13.8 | 13.8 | 13.8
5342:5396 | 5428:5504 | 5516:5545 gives 0.06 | 14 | 14.1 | 14.1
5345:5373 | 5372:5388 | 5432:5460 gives -0.04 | 14.1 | 13.8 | 14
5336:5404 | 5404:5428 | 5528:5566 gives 0.02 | 13.8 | 13.6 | 13.7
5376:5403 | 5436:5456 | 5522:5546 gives -0.02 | 13.7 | 14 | 13.8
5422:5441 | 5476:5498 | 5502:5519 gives 0.03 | 14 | 13.6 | 13.7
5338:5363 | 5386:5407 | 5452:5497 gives 0.03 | 13.7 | 12.8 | 13.4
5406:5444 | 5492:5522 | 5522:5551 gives 0.01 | 13.8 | 14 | 13.9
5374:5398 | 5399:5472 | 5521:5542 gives 0.06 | 14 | 14.1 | 14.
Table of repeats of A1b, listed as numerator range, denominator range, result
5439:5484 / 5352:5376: 0.91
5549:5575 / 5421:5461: 0.96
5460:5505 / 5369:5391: 0.90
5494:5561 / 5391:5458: 1.02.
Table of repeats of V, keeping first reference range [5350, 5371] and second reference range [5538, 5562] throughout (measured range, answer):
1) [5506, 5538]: -0.9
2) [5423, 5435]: 0.3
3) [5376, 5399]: 0.4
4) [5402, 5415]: 1.3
